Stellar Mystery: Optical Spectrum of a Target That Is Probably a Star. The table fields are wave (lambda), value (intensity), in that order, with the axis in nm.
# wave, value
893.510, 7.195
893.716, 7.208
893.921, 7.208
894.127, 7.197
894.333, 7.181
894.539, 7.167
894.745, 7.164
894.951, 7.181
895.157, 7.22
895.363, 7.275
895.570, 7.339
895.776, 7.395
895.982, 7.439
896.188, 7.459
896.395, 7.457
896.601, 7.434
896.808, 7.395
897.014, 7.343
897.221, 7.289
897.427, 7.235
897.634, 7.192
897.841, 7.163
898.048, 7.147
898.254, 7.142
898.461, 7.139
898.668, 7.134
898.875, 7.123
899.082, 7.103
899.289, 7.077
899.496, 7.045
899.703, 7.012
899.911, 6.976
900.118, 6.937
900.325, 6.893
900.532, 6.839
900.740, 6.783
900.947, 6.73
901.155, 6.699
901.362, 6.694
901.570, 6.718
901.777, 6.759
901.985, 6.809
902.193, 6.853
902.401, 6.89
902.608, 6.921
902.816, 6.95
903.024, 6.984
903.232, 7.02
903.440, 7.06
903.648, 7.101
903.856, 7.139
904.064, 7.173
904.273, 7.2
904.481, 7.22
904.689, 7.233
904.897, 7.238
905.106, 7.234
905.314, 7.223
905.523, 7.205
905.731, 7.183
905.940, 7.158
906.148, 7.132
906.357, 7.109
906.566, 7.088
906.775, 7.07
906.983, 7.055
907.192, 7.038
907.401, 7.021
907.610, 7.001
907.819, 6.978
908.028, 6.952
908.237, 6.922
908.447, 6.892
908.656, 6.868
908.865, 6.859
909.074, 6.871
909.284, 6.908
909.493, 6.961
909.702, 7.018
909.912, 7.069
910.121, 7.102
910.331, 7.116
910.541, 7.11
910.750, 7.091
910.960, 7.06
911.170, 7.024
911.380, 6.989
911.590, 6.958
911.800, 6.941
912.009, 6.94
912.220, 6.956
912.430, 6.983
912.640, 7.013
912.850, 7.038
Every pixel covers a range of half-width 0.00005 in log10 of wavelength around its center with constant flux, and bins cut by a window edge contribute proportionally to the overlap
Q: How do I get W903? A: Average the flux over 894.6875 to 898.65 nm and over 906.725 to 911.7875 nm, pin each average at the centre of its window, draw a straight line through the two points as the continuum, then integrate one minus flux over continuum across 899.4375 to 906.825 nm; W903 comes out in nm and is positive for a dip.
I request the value 0.131 nm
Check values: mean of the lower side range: 7.28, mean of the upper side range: 7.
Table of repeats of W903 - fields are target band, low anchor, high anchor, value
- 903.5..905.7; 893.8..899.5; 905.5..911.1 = -0.03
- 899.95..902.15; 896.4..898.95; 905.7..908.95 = 0.11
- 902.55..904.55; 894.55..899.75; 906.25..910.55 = 0.01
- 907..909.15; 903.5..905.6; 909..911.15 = 0.04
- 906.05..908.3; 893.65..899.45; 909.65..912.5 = 0.02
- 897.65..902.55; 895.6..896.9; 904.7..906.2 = 0.26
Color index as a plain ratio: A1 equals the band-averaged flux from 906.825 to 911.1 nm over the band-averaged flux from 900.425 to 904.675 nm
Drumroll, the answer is 1.01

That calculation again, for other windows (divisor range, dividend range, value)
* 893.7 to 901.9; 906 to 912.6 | 0.98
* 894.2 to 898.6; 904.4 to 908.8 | 0.97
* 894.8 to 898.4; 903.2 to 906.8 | 0.98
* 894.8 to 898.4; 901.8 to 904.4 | 0.96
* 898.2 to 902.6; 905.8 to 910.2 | 1.01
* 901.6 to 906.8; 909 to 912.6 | 0.99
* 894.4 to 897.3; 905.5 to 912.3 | 0.96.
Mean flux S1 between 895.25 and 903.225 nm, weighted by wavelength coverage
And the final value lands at 7.07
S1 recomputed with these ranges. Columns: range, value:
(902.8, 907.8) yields 7.12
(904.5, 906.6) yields 7.19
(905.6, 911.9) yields 7.02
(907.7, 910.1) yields 6.94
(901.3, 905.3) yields 7.02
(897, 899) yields 7.18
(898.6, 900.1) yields 7.06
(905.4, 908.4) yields 7.06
